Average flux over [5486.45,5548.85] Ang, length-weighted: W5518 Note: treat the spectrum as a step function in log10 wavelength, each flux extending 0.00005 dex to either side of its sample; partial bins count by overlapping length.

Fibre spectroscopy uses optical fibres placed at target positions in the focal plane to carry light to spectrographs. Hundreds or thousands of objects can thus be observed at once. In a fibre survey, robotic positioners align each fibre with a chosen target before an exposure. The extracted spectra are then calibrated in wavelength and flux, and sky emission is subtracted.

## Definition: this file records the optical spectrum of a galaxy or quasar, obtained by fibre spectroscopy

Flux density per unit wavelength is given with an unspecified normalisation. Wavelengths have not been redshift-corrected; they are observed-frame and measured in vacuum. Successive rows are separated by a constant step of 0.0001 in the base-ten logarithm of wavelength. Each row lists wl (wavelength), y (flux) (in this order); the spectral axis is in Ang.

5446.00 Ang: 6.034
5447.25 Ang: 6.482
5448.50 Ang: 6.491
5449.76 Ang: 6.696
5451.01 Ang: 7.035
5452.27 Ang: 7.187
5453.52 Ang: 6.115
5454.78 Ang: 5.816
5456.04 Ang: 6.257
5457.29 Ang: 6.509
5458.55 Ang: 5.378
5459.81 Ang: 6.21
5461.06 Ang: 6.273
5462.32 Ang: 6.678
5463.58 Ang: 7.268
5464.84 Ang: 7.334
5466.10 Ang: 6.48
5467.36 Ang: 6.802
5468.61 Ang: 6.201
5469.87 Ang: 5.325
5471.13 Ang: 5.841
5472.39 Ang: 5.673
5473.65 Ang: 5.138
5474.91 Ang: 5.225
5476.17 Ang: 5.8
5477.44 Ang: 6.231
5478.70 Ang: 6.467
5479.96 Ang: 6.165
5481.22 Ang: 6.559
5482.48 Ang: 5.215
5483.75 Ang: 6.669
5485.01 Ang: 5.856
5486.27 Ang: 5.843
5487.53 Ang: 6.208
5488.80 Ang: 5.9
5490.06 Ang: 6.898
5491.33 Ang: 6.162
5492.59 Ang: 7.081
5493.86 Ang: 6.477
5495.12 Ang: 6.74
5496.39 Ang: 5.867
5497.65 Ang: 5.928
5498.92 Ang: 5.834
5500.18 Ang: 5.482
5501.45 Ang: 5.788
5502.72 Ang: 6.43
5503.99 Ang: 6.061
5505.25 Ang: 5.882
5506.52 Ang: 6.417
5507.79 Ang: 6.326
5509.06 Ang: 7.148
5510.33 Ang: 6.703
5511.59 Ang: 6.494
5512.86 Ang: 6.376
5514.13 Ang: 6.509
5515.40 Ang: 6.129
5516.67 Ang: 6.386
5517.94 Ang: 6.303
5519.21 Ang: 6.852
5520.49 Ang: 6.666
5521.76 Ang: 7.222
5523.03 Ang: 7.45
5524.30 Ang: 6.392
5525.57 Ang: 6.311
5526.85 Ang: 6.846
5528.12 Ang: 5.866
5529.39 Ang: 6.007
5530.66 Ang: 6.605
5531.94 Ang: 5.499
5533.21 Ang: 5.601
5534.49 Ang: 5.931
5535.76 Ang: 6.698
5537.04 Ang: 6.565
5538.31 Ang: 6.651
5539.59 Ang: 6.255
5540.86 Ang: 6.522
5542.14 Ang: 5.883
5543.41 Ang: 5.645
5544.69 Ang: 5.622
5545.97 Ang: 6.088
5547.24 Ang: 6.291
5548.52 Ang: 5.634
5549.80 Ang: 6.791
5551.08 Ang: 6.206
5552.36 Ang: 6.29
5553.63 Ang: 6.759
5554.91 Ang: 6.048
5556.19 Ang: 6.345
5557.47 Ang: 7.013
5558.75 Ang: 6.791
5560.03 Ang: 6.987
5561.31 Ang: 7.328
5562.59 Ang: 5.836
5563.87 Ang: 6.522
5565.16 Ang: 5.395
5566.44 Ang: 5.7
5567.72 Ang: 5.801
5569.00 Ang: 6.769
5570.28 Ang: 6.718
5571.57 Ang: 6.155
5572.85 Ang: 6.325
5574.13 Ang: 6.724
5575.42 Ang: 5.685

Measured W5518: 6.3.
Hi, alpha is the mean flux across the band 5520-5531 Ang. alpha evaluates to 6.6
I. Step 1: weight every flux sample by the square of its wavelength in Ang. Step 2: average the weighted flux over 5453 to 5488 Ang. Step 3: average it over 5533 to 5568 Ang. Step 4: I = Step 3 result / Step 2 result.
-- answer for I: 1.1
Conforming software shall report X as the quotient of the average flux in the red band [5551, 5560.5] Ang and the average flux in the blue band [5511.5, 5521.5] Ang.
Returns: 1.01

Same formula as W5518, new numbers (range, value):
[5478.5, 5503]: 6.17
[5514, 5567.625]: 6.34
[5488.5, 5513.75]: 6.31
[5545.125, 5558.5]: 6.35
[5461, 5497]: 6.22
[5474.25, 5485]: 6.03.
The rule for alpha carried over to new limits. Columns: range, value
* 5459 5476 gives 6.17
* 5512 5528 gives 6.59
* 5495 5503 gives 5.94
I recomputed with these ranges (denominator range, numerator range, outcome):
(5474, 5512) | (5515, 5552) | 1.03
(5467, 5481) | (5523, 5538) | 1.09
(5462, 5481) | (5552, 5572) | 1.07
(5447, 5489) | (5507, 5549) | 1.04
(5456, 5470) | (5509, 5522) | 1.04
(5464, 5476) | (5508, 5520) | 1.10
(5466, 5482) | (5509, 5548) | 1.09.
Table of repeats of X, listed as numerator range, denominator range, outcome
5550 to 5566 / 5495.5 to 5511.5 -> 1.05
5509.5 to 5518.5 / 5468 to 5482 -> 1.10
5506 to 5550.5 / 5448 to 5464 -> 0.99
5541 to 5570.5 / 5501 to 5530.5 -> 0.97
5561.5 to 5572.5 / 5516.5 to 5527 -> 0.92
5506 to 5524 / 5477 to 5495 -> 1.06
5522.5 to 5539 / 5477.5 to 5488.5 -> 1.03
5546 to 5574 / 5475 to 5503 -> 1.04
